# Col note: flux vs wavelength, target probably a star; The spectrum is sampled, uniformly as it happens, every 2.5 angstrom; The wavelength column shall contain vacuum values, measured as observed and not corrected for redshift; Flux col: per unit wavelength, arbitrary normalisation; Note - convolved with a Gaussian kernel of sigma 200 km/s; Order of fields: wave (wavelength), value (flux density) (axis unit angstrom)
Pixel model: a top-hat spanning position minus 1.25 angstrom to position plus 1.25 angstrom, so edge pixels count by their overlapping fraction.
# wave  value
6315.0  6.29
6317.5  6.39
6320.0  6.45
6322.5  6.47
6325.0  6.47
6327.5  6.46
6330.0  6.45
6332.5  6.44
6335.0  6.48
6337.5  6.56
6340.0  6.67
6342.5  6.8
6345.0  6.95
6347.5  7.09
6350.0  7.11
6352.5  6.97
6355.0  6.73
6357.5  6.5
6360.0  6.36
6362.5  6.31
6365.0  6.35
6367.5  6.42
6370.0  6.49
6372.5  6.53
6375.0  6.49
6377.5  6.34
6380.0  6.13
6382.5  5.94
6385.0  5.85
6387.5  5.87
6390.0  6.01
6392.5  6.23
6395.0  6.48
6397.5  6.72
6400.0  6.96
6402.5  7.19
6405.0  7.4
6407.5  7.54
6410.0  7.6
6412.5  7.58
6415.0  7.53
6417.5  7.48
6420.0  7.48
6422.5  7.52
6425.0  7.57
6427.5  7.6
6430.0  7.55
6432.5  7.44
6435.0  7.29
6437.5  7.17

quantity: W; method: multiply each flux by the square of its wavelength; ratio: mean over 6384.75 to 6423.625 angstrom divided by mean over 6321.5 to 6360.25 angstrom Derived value 1.1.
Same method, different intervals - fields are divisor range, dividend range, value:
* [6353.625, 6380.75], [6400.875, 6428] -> 1.18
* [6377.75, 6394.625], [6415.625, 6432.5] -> 1.26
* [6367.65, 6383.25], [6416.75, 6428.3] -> 1.21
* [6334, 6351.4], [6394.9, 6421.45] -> 1.09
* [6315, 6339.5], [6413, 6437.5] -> 1.19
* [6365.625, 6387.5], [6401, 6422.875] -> 1.21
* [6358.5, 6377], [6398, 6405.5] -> 1.12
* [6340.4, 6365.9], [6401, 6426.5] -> 1.14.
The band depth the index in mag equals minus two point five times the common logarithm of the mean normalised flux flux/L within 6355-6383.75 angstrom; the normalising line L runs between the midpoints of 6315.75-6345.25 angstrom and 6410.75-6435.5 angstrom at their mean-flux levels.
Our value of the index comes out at 0.09 mag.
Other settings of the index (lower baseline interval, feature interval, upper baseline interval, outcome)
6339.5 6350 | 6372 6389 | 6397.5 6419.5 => 0.17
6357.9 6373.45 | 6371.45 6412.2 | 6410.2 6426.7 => 0.06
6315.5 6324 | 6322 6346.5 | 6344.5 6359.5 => 0.01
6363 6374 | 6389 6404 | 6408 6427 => 0.07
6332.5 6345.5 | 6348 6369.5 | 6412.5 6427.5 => 0.04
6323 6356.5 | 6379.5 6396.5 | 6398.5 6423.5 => 0.18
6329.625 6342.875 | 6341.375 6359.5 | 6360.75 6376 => -0.06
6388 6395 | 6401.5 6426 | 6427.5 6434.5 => -0.09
